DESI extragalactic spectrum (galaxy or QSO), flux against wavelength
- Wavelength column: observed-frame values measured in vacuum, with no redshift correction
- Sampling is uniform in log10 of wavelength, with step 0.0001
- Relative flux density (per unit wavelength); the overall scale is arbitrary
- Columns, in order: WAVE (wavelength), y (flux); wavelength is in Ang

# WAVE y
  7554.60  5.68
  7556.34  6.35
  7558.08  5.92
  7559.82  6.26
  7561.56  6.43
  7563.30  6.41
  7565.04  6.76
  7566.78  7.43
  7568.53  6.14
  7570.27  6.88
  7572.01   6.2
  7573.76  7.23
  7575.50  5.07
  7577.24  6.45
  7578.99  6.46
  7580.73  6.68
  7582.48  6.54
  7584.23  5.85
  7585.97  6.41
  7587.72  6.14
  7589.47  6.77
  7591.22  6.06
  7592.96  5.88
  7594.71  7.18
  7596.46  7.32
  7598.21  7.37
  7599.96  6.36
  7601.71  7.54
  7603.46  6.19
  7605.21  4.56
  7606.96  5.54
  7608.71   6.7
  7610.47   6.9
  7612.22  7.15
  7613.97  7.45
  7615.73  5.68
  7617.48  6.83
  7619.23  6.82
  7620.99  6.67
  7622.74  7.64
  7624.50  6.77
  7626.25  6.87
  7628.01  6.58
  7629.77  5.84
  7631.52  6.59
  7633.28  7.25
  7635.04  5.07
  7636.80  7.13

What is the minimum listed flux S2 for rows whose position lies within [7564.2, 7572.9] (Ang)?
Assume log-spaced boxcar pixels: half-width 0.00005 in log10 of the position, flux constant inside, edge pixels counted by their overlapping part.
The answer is 6.14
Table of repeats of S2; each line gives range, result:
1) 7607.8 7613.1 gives 6.7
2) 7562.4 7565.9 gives 6.41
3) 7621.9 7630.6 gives 5.84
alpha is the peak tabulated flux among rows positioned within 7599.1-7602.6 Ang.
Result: 7.54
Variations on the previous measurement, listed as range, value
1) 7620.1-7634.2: 7.64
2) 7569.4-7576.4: 7.23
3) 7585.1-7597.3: 7.32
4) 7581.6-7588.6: 6.54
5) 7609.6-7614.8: 7.45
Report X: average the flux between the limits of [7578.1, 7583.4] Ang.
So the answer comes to 6.54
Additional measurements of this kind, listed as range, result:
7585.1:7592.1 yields 6.35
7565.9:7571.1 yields 6.81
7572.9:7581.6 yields 6.38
